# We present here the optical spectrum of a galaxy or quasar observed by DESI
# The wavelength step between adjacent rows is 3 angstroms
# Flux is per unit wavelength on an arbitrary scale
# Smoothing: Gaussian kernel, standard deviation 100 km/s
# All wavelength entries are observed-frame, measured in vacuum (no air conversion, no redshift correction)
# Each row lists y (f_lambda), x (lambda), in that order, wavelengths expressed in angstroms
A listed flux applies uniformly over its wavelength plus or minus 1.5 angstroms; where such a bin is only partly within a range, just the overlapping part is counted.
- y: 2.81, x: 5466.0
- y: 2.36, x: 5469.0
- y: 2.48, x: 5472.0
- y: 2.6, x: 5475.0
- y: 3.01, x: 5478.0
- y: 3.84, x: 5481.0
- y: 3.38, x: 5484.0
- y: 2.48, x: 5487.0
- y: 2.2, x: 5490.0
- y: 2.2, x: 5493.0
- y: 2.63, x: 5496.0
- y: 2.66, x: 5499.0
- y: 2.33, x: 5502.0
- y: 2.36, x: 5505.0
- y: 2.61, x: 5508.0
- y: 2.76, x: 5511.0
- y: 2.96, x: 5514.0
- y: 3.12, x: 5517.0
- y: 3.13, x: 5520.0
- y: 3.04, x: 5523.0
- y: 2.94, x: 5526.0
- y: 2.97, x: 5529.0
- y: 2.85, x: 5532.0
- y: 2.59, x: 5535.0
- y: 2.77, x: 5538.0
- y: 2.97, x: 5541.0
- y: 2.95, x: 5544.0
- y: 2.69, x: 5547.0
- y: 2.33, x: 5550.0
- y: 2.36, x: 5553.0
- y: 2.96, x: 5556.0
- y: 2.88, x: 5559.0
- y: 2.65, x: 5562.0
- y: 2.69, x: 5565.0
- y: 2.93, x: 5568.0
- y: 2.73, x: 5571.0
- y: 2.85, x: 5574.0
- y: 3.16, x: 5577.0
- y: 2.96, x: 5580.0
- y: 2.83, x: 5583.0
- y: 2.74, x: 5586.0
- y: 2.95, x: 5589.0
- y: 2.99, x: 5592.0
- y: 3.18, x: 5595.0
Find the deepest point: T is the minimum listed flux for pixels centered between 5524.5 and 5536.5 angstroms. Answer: 2.59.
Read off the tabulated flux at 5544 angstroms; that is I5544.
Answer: 2.95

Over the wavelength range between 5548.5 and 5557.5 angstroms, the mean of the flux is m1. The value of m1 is 2.55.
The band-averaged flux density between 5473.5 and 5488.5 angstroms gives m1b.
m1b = 3.06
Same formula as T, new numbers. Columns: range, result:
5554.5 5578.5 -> 2.65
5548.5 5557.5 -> 2.33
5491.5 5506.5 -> 2.2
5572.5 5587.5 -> 2.74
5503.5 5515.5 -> 2.36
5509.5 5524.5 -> 2.76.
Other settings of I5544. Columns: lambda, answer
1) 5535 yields 2.59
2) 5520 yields 3.13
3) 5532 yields 2.85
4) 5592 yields 2.99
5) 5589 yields 2.95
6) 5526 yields 2.94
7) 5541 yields 2.97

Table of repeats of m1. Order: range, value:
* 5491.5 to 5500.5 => 2.5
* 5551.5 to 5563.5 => 2.71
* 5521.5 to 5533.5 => 2.95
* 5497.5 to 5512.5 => 2.54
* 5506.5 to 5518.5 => 2.86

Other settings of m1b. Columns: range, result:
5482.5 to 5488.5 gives 2.93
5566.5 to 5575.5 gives 2.84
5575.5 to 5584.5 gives 2.98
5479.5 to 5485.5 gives 3.61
